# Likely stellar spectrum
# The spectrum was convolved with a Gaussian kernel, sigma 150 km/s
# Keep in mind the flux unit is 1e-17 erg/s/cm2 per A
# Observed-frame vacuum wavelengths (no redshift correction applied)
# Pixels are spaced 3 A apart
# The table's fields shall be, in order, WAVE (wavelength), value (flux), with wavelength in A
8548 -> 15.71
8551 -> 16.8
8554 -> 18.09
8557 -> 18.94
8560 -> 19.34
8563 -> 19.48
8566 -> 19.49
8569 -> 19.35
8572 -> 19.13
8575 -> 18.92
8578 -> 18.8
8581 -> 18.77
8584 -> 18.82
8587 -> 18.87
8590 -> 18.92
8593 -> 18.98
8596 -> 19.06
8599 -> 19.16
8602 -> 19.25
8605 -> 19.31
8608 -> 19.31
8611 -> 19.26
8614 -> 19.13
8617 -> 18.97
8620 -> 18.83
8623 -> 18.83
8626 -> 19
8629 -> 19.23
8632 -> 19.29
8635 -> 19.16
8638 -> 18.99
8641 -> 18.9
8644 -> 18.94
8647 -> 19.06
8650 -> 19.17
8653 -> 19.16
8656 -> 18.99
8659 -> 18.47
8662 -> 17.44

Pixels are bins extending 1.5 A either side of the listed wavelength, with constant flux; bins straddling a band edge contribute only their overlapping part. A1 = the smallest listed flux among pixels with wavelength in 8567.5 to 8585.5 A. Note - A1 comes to 18.77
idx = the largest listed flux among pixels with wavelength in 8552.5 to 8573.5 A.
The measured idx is 19.49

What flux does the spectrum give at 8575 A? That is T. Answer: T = 18.92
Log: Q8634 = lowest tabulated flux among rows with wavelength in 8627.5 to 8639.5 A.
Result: 18.99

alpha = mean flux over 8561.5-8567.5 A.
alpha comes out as 19.5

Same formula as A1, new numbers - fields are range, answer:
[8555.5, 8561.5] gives 18.94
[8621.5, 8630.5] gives 18.83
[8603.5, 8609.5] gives 19.31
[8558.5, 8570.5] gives 19.34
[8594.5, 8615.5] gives 19.06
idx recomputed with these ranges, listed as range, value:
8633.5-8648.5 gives 19.16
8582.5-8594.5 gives 18.98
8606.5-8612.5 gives 19.31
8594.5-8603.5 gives 19.25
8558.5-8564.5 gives 19.48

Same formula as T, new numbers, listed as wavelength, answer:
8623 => 18.83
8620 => 18.83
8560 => 19.34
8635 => 19.16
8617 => 18.97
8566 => 19.49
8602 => 19.25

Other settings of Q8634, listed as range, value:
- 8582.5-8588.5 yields 18.82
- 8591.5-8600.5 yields 18.98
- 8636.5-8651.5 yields 18.9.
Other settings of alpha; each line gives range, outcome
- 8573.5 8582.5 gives 18.8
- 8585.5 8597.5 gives 19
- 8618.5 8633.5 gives 19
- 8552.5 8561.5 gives 18.8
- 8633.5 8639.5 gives 19.1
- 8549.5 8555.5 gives 17.4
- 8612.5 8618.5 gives 19.1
